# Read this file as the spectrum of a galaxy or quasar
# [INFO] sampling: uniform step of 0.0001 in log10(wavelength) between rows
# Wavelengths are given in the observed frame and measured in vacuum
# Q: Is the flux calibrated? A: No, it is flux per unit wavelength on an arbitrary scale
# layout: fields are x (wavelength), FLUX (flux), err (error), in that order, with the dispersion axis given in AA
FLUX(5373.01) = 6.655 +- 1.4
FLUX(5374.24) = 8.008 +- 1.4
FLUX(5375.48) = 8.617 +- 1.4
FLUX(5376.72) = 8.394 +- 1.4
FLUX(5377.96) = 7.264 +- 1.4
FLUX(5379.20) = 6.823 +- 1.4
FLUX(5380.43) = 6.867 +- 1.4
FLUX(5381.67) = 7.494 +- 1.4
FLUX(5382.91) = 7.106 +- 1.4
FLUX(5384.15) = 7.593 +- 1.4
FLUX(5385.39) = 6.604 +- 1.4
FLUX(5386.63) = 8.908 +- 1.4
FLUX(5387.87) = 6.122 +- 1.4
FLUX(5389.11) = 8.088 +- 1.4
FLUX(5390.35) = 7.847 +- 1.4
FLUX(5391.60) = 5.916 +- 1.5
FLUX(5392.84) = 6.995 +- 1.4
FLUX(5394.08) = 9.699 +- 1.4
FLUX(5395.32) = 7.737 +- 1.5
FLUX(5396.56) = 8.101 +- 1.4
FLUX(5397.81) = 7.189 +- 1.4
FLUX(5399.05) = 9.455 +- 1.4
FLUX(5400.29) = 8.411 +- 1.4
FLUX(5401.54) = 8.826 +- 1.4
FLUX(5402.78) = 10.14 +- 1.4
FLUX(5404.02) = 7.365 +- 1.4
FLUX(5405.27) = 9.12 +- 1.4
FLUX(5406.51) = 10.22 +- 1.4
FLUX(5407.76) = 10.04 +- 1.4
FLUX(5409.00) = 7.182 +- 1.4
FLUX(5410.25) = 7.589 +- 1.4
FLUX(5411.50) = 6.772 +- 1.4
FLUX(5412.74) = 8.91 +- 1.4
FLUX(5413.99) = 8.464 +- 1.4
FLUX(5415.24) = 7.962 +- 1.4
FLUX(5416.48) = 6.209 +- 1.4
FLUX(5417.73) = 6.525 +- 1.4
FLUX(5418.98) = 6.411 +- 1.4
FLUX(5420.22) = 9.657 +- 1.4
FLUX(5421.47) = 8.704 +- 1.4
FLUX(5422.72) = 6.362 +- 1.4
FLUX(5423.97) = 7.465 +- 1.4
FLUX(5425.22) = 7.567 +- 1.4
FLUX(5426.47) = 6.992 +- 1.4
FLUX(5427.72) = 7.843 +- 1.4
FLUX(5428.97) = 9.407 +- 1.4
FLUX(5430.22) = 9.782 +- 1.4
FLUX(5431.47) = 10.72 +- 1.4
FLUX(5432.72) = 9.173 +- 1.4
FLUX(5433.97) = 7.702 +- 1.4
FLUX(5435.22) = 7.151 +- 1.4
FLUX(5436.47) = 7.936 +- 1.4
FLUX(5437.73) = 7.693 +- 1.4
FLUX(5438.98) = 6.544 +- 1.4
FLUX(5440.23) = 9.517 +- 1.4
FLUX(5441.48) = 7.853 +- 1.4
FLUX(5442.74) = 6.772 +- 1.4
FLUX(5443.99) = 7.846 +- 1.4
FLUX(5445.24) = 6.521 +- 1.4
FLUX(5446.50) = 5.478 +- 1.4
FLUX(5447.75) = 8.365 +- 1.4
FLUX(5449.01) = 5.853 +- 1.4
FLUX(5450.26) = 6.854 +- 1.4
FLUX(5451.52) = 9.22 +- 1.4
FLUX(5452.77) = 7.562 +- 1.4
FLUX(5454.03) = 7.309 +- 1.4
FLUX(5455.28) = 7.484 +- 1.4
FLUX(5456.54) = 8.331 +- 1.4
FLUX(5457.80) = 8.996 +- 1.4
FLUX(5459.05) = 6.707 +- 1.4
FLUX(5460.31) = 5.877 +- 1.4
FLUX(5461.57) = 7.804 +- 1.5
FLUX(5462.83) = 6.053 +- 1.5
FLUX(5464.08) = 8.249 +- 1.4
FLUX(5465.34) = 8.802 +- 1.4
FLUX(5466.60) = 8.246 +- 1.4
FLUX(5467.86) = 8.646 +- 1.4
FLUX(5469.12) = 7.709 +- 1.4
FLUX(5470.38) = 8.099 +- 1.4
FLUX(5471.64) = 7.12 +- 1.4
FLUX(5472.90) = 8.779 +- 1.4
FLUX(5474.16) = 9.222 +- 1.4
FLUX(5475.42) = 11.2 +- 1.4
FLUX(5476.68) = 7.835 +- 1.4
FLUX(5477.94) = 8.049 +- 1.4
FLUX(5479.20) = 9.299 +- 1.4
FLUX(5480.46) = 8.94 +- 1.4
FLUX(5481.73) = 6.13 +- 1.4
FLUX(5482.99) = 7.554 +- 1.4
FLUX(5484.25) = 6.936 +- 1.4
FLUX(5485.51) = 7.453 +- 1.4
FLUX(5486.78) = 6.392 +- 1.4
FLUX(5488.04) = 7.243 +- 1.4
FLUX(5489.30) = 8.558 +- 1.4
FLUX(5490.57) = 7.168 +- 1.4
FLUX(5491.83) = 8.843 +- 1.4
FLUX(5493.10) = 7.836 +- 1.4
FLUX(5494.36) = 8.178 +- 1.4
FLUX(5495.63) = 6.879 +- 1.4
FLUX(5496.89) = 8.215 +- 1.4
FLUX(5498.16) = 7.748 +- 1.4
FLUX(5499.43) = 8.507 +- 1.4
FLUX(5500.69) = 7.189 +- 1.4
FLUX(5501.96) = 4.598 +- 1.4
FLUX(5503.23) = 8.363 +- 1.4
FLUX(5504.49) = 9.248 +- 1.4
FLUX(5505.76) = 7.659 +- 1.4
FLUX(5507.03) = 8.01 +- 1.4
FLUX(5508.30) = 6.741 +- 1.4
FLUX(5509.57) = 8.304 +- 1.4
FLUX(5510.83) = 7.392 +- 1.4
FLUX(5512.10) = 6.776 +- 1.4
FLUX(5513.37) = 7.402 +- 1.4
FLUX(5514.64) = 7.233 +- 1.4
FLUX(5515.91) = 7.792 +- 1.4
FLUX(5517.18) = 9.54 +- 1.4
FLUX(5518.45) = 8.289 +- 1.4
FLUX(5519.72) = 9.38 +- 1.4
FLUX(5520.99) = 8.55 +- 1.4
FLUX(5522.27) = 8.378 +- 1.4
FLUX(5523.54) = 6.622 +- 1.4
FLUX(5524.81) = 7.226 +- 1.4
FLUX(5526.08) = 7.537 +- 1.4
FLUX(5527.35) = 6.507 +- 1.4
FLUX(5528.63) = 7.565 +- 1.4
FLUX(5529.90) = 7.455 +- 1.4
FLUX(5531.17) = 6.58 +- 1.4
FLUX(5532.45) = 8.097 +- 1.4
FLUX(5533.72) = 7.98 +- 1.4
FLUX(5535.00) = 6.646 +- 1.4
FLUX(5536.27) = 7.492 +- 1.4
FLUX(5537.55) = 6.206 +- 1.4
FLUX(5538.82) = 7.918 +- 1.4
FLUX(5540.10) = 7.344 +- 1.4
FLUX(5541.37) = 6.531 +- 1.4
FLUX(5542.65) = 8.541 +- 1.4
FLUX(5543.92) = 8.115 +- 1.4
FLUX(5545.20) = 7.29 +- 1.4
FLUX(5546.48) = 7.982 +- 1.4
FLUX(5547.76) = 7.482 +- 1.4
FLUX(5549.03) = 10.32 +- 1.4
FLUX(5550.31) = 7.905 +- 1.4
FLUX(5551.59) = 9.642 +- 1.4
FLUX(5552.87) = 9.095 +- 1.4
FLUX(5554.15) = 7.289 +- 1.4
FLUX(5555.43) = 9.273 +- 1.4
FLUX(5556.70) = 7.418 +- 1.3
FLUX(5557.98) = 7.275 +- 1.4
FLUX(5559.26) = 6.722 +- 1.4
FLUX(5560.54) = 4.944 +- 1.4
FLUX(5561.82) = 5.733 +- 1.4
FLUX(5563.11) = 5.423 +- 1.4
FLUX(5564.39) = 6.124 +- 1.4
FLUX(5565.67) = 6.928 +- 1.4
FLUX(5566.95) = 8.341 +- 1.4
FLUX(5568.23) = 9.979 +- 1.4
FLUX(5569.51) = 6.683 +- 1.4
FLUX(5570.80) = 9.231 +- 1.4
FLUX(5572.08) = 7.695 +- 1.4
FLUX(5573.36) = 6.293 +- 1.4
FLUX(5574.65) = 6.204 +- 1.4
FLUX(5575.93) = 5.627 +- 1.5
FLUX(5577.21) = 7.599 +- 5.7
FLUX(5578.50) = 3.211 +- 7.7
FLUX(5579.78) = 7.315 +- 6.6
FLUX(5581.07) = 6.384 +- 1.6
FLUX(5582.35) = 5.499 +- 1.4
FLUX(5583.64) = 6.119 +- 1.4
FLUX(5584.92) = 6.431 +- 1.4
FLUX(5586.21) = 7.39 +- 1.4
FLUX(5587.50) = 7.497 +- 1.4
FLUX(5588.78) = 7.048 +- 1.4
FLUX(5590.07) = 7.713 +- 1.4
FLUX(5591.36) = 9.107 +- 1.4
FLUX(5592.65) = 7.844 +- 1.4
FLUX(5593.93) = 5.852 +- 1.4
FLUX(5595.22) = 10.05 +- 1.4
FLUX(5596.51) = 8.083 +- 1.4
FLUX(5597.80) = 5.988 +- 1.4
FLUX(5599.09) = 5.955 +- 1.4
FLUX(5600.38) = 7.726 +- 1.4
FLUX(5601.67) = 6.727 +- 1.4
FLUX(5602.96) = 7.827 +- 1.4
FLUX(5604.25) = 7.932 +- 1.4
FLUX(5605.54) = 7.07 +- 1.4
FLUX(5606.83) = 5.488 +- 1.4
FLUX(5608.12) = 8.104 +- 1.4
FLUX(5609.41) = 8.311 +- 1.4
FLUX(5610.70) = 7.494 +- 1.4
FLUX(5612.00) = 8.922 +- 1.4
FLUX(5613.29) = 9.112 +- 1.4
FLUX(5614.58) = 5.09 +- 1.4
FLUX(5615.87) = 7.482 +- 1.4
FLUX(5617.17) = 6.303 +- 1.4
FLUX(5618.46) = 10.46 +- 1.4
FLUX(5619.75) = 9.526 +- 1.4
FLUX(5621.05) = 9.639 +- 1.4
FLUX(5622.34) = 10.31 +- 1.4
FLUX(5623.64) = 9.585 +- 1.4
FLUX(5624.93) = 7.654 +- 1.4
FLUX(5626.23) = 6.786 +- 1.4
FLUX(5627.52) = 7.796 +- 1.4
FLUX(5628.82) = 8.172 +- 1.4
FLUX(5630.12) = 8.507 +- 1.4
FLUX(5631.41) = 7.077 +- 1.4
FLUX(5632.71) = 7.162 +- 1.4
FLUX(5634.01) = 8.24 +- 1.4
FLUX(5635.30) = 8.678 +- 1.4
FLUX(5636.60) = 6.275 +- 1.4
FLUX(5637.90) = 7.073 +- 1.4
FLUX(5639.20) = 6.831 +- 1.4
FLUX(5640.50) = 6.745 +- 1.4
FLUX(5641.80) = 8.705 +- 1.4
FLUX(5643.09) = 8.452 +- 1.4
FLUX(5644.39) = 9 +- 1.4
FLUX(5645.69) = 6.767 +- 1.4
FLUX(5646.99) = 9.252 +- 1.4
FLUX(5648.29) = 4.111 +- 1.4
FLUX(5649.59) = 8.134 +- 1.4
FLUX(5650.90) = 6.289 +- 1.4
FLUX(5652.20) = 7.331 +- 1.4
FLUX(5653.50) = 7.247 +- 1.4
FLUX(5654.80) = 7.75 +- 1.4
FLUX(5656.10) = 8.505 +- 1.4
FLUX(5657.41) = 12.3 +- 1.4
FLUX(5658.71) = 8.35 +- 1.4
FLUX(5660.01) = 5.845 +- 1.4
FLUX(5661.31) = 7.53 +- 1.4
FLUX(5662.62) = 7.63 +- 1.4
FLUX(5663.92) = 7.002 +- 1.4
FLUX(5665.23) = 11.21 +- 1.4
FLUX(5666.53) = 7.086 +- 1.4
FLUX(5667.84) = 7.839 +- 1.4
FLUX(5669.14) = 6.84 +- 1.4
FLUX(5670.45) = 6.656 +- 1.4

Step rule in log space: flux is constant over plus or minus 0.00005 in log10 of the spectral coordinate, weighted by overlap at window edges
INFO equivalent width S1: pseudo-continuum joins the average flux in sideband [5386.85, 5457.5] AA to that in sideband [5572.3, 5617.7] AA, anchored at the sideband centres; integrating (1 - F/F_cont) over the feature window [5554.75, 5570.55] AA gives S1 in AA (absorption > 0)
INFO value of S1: 0.2 AA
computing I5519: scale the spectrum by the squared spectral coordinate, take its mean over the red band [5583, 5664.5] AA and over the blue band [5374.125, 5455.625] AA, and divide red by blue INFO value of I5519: 1.06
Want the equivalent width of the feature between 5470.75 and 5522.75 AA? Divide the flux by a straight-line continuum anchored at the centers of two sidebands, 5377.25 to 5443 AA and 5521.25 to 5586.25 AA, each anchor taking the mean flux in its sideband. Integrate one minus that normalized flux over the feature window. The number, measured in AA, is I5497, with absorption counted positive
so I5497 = -2.7 AA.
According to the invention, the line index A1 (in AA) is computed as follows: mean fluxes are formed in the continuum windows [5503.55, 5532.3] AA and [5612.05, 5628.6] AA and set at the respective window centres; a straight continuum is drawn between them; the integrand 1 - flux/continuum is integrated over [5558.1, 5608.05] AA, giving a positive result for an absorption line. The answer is 7.2 AA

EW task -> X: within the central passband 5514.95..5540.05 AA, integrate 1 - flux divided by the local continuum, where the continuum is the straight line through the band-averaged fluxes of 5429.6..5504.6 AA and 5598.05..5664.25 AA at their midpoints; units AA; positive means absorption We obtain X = 0.5 AA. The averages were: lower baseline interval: 7.83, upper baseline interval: 7.76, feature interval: 7.66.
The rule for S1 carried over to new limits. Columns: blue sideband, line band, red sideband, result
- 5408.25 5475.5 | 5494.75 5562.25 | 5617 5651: 1.97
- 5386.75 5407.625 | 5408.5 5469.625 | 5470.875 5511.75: 2.64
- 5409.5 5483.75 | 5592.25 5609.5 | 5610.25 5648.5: 1.35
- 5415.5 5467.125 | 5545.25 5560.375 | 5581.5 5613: -1.27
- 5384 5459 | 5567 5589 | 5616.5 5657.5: 2.98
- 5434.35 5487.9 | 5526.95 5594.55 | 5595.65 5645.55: 4.38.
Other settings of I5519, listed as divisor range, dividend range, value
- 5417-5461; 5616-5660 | 1.11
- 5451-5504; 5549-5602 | 0.95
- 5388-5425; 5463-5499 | 1.03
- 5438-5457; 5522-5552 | 1.06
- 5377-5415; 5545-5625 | 1.01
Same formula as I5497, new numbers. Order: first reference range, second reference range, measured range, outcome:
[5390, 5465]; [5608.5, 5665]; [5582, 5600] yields 1.57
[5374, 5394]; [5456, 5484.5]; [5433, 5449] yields 0.85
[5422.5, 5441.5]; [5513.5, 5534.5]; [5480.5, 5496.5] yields 0.85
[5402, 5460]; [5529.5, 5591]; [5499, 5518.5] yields -0.38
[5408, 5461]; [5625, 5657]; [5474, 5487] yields -0.71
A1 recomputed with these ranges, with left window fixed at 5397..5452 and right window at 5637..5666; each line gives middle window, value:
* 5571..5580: 1.7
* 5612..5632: -1.1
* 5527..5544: 1.2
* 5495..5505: 0.4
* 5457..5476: -0.3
